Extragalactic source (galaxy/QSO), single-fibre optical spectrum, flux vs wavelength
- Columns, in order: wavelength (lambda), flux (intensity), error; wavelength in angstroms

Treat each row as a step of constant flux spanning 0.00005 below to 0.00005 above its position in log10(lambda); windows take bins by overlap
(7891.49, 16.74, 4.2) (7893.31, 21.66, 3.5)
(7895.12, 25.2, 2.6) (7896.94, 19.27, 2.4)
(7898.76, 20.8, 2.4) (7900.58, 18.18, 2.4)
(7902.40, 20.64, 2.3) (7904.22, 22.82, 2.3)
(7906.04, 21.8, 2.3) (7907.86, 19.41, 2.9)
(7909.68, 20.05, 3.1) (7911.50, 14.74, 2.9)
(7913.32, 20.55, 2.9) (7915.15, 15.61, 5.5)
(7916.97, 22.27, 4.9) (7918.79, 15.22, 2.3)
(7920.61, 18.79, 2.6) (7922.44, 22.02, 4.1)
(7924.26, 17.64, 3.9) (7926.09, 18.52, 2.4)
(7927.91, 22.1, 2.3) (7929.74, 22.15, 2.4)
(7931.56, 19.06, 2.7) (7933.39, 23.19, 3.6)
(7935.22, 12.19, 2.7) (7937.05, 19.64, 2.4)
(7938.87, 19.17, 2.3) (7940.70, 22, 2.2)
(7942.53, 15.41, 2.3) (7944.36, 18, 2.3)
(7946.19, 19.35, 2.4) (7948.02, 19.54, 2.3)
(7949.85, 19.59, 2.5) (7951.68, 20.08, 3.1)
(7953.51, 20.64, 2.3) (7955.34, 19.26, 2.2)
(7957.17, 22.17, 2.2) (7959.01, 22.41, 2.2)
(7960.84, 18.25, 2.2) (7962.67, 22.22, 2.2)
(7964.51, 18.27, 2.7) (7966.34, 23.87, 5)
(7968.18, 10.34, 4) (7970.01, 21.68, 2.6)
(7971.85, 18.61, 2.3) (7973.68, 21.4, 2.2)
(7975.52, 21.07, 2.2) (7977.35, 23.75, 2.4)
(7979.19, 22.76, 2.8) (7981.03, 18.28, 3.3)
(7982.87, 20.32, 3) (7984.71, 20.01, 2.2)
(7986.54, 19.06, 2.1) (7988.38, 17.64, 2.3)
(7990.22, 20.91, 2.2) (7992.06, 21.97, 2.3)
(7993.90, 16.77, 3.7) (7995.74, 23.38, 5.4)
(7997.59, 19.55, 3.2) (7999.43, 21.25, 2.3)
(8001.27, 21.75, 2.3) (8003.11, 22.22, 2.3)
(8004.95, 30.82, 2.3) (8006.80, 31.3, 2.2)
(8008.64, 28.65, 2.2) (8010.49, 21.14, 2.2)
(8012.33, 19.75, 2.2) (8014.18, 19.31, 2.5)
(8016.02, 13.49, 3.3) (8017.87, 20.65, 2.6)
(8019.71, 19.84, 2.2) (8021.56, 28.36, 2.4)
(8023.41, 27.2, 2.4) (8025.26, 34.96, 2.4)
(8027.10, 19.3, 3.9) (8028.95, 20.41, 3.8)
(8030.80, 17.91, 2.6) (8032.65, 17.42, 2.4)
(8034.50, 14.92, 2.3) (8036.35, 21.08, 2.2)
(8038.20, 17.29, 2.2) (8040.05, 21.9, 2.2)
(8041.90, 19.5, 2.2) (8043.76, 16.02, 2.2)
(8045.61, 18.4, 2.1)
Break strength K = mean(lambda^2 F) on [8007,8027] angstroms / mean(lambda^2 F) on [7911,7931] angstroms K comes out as 1.26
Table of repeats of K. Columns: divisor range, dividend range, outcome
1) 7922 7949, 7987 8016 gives 1.17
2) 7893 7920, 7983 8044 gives 1.11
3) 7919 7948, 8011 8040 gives 1.11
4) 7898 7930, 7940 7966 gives 1.03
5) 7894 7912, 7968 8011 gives 1.08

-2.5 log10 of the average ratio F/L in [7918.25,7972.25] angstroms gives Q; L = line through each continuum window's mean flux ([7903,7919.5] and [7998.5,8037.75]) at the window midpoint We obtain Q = 0.045 mag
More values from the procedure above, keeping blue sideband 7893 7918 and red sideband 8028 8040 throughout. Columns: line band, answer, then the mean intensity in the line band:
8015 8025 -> -0.22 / 22.7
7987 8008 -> -0.19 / 22.5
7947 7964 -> -0.05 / 20.4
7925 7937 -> 0.02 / 19.5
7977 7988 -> -0.07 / 20.4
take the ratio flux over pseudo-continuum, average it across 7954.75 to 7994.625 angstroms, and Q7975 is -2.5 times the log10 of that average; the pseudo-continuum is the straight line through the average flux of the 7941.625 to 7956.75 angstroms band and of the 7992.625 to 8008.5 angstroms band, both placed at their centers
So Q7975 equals 0.06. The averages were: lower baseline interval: 19.1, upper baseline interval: 23.6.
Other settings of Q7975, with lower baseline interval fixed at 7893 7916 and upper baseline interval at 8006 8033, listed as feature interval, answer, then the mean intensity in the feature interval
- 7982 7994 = 0.118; 19.7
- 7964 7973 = 0.155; 18.7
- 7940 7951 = 0.111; 18.9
